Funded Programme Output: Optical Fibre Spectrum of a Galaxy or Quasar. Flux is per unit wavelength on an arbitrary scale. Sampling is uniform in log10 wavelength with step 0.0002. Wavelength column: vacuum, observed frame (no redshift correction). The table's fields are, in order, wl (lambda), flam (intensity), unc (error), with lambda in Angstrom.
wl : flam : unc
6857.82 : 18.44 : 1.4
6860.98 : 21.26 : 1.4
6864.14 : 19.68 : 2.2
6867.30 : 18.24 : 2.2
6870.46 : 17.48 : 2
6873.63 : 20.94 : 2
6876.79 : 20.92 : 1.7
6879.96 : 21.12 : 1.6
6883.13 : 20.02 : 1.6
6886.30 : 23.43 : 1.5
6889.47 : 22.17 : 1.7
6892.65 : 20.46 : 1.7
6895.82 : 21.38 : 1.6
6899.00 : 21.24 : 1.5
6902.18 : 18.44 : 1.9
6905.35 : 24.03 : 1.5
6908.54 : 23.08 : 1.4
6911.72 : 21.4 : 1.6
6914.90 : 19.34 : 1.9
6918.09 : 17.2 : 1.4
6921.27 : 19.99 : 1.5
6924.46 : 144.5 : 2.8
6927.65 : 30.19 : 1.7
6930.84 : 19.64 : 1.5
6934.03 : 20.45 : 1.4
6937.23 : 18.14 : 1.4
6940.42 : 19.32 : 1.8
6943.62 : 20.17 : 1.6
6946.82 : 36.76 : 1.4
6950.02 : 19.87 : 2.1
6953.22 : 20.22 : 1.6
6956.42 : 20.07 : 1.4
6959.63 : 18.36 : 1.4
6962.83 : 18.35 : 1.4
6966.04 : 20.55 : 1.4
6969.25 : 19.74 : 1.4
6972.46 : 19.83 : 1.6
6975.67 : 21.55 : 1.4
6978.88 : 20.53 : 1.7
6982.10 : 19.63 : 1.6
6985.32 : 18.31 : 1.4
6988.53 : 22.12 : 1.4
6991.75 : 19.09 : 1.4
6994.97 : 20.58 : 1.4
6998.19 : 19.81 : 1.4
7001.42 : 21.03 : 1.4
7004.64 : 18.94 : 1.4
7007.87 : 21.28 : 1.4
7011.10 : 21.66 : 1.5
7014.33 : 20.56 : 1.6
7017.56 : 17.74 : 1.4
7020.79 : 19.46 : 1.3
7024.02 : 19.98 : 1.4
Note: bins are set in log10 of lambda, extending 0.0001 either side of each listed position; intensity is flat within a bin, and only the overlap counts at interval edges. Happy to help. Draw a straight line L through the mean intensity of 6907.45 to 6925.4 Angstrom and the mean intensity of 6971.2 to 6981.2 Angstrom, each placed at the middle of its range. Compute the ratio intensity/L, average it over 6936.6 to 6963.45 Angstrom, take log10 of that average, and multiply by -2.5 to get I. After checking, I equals 0.289 mag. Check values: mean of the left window 37.7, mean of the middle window 21.5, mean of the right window 20.6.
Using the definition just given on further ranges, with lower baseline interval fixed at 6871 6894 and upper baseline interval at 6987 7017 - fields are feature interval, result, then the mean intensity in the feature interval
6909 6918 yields 0.04 mag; 20.2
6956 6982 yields 0.04 mag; 19.8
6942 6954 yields -0.18 mag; 24.5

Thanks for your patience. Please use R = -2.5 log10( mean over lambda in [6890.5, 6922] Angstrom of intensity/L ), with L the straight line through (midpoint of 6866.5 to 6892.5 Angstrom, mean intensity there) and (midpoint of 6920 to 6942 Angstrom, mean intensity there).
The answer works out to 0.40 mag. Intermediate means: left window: 20.6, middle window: 20.7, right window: 39.2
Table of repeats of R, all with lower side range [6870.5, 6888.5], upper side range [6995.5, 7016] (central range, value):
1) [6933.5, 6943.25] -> 0.08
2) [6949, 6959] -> 0.04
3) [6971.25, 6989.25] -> 0.02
